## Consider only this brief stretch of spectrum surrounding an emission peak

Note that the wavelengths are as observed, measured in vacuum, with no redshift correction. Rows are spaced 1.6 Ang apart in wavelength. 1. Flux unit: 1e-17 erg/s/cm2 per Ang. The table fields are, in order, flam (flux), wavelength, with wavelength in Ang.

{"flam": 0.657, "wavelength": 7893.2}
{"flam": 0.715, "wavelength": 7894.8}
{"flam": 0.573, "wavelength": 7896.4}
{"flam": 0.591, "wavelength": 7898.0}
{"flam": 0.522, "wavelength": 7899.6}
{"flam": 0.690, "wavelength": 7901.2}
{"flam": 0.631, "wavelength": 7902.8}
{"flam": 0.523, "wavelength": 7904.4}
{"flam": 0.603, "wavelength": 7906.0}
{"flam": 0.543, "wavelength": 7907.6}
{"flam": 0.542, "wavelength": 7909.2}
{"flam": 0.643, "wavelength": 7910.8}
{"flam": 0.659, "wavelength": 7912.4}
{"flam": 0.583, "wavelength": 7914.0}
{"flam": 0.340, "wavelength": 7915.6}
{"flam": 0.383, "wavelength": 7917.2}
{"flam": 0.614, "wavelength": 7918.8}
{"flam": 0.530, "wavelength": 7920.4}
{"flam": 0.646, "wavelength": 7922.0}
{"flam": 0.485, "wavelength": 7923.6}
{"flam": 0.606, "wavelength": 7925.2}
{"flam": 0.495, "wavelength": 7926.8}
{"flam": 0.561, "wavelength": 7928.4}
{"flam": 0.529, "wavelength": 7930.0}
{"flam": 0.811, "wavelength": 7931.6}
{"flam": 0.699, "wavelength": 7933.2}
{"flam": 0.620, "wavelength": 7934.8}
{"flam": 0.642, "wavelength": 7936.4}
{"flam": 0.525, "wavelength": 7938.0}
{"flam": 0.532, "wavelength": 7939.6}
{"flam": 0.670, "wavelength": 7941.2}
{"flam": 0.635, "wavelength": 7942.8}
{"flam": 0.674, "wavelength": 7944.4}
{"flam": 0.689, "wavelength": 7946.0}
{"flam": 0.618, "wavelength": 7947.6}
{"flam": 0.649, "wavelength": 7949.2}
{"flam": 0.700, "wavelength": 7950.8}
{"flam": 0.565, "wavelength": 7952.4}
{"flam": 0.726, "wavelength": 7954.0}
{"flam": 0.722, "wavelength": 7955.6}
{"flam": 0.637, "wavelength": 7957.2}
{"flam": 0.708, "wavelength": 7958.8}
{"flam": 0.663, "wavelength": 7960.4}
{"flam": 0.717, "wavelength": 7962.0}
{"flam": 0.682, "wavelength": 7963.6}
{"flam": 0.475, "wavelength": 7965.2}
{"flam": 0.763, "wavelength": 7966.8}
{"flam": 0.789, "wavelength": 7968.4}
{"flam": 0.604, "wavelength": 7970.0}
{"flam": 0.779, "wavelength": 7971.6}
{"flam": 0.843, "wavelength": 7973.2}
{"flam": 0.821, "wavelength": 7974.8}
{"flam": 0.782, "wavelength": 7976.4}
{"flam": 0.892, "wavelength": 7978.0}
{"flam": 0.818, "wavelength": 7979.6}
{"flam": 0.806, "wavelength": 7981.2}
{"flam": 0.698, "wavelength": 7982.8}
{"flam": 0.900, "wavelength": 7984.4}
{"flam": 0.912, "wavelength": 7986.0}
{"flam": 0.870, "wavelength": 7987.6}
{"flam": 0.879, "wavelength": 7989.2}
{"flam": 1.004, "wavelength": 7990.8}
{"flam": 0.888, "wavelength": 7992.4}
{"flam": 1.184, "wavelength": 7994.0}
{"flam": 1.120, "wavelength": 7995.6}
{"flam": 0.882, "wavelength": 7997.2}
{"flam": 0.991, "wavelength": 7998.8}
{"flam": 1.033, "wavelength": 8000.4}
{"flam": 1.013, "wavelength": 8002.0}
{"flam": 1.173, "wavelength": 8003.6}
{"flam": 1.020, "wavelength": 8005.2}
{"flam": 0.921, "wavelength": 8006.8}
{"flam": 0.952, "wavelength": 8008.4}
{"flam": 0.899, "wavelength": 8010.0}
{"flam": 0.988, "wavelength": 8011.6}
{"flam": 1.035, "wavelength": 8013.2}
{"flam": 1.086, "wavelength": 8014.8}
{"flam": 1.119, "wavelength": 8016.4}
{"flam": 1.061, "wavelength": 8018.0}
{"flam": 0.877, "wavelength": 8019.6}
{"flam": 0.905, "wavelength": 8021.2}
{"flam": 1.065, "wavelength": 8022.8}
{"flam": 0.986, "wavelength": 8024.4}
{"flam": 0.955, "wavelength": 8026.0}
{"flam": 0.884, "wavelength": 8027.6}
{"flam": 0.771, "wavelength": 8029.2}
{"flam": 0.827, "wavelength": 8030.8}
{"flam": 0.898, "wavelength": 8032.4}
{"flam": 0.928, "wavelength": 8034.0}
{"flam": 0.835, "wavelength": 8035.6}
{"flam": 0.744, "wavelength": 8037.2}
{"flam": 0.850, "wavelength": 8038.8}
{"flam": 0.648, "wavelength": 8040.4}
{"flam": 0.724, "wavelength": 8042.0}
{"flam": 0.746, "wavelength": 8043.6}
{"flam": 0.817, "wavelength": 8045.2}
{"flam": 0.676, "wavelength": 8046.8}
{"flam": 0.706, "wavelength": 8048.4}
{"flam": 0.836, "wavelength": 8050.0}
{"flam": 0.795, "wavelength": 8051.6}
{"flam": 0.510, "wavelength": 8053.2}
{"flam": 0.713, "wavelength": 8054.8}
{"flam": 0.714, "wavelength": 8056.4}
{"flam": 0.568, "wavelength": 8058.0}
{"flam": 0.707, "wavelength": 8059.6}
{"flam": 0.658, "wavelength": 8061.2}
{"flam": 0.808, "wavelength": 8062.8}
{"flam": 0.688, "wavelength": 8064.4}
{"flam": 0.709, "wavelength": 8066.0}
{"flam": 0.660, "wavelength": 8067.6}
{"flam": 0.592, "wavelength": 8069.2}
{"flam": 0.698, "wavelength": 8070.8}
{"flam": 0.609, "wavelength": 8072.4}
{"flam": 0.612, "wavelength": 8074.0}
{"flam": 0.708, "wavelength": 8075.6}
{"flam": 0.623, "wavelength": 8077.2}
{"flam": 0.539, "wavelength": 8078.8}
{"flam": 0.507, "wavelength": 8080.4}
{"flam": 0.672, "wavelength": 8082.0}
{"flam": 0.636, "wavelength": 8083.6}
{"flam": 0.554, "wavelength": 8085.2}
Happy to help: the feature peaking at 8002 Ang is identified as Mg II 2798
